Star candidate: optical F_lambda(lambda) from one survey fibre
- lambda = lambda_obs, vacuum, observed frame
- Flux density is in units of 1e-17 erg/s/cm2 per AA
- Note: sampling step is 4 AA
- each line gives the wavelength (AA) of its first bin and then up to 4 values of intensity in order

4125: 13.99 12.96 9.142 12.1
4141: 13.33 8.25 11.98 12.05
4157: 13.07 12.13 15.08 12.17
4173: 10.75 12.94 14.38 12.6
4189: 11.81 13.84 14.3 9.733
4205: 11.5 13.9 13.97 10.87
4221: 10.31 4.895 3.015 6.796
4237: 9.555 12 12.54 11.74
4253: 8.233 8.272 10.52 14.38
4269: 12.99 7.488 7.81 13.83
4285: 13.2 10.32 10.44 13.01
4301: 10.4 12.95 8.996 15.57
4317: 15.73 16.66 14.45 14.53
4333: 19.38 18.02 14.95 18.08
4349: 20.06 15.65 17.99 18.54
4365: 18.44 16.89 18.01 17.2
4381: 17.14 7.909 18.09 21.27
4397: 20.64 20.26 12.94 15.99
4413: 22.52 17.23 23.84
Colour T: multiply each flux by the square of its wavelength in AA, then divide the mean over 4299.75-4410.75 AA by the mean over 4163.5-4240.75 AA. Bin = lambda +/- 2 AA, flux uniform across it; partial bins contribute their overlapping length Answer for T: 1.58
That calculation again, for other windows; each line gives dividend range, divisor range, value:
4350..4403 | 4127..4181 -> 1.62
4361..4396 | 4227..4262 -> 1.98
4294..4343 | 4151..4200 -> 1.20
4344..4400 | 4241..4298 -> 1.67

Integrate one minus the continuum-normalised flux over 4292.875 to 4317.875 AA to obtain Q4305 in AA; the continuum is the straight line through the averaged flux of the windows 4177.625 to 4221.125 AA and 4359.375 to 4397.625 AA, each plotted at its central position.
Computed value 4.8 AA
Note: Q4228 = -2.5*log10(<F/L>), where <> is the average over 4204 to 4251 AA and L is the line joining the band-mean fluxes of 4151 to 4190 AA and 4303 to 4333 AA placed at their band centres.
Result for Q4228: 0.31 mag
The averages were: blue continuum 12.7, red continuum 14.5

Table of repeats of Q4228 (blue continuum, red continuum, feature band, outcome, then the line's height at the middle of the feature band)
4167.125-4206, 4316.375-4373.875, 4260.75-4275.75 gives 0.30 mag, 14.9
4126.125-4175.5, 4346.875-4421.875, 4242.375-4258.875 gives 0.37 mag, 14.5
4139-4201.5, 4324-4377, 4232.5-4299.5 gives 0.36 mag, 15.1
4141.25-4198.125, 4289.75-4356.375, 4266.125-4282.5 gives 0.31 mag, 14.1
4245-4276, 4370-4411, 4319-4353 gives -0.19 mag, 14.3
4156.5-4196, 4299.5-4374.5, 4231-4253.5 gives 0.35 mag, 14.2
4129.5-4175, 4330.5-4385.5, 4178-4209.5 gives 0.02 mag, 12.9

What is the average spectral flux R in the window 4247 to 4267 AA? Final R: 10.6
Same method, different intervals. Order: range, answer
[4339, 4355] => 17.2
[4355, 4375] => 18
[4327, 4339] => 17.3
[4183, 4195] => 12.8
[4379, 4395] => 16.1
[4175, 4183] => 13.7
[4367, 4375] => 17.5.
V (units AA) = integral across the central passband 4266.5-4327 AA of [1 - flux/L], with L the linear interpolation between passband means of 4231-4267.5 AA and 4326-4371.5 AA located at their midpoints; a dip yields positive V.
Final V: 6.9 AA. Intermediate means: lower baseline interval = 10.5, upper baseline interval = 17.4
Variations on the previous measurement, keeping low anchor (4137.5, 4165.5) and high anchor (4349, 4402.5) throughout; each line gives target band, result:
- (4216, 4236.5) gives 9.9 AA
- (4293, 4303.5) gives 2.8 AA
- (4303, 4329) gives 3.3 AA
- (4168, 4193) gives 0.5 AA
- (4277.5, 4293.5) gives 3.8 AA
